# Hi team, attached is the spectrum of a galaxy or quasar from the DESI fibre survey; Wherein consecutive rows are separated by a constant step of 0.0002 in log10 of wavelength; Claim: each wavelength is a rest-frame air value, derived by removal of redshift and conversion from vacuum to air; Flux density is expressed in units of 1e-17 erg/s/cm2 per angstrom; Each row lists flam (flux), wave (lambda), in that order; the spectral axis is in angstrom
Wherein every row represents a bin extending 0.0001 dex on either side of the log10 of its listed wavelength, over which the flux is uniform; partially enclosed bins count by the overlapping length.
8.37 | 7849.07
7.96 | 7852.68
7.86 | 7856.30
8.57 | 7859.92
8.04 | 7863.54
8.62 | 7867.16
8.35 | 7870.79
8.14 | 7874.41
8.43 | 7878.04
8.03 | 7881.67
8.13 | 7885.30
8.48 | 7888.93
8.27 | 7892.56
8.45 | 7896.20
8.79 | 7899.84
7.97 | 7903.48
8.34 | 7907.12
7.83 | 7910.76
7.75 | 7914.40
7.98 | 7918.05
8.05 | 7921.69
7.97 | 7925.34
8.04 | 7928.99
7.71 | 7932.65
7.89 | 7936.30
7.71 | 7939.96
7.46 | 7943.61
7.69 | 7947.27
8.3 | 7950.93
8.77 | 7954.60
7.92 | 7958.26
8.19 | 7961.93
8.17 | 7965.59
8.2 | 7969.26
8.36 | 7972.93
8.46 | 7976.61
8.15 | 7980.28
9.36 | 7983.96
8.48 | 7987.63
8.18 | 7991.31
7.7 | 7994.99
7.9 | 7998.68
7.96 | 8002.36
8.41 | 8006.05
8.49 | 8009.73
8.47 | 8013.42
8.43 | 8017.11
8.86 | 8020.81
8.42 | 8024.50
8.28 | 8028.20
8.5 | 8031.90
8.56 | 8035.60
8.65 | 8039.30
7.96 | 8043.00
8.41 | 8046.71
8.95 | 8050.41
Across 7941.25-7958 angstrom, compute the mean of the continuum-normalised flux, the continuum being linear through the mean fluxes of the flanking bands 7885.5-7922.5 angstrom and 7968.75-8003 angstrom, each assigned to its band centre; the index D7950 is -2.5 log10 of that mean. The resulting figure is 0.03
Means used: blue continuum 8.19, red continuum 8.29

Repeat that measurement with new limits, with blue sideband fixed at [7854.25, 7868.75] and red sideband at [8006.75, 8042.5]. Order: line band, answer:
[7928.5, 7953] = 0.07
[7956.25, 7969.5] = 0.04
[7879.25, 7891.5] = 0.01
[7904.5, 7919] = 0.05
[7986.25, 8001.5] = 0.05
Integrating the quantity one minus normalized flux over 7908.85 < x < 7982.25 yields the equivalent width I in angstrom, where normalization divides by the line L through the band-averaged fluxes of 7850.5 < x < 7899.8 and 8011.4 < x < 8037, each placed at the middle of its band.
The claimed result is 3.1 angstrom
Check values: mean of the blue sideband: 8.28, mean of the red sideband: 8.5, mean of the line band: 8.03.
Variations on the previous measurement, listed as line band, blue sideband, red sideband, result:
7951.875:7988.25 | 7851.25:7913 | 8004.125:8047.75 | -0.12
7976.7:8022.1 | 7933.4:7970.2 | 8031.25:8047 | -0.73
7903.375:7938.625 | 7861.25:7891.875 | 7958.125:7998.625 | 1.43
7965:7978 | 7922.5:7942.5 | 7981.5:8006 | -0.29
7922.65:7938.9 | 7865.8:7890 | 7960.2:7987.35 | 0.90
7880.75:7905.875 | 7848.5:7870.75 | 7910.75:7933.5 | -0.77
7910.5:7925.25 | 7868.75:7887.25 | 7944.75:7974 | 0.51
